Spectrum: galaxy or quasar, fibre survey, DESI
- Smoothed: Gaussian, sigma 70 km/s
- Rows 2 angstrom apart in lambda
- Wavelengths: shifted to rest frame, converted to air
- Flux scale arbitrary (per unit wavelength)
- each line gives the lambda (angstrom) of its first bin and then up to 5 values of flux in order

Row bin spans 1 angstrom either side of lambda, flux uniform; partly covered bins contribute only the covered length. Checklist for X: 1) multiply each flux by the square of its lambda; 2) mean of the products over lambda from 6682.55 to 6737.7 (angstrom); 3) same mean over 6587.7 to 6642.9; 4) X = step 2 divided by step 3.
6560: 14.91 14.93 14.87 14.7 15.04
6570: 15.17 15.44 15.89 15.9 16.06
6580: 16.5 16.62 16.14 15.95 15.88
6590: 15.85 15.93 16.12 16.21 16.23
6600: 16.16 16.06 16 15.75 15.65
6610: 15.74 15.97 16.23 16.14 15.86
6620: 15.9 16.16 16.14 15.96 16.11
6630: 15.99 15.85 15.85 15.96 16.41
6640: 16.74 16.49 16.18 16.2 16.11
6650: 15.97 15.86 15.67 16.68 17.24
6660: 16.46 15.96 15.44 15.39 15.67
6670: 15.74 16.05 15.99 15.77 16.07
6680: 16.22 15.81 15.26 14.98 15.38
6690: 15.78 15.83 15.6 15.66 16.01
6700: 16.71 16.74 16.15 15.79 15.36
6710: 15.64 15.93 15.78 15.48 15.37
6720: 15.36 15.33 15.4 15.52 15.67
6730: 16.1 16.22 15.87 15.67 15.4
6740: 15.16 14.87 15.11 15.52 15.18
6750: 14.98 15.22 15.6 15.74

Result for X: 1.0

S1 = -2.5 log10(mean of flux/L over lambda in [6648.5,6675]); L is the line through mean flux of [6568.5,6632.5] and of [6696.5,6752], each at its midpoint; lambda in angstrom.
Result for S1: -0.01 mag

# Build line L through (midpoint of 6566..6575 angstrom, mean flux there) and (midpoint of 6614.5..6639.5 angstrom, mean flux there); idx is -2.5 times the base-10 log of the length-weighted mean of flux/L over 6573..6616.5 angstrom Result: -0.03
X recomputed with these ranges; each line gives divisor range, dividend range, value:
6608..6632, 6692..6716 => 1.02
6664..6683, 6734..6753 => 0.98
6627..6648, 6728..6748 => 0.99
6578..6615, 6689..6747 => 1.01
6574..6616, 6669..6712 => 1.02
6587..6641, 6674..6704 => 1.01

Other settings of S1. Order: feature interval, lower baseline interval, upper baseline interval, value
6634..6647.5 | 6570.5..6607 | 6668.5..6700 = -0.03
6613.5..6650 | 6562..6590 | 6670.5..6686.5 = -0.03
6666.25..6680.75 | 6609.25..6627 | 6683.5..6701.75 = -0.01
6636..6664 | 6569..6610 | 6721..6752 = -0.03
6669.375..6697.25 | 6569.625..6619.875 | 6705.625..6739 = 0.00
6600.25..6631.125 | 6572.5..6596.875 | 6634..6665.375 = 0.01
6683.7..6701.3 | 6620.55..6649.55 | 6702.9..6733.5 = 0.01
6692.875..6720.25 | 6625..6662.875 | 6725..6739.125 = 0.00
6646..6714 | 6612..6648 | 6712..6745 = -0.01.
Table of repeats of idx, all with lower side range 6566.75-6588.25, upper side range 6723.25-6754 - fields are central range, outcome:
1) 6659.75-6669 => -0.01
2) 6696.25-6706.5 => -0.05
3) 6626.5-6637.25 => -0.02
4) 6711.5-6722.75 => 0.00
